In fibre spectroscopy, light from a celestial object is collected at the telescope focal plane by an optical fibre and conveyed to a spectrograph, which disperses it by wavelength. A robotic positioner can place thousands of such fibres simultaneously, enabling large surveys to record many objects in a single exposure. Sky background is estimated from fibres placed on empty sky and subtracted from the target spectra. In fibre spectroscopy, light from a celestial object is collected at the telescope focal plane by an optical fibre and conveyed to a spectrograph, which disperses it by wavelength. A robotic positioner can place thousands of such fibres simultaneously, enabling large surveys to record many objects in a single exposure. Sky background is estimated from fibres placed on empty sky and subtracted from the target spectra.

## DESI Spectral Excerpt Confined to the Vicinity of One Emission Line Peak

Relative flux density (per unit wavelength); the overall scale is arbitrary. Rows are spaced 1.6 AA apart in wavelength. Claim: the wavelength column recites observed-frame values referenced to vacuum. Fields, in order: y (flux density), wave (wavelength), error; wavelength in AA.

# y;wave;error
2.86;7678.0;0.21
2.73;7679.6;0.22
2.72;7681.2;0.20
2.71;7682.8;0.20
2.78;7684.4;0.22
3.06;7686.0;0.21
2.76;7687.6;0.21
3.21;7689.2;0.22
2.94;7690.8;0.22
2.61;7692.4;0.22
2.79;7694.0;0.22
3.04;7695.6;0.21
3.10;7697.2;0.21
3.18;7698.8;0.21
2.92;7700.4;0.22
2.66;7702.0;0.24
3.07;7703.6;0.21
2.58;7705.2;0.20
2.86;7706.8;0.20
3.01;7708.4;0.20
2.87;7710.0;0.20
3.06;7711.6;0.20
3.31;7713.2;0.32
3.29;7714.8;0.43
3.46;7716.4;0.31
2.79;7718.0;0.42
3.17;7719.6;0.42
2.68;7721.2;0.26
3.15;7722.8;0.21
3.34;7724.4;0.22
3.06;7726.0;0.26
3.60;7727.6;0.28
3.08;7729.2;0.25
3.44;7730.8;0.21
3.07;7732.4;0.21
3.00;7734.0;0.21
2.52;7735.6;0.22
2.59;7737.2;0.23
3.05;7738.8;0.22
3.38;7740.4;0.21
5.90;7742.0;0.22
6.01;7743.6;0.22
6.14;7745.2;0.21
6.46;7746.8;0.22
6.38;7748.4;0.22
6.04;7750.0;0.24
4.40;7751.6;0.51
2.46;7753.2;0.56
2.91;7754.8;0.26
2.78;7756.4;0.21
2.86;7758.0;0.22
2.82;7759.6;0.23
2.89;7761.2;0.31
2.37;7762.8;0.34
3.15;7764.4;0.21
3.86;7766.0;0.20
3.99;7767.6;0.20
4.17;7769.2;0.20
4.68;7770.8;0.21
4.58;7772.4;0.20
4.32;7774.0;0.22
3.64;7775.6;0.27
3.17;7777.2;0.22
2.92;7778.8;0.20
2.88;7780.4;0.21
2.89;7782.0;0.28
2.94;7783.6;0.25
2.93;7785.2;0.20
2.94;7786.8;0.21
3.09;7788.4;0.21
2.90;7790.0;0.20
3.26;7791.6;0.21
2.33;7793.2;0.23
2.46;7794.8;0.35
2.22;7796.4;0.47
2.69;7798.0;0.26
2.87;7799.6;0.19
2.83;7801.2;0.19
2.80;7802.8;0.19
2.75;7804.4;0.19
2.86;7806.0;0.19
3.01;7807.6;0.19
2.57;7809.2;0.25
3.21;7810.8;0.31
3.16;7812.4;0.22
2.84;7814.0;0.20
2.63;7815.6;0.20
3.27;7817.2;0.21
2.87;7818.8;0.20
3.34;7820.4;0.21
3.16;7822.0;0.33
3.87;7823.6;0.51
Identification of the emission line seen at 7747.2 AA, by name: H-alpha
